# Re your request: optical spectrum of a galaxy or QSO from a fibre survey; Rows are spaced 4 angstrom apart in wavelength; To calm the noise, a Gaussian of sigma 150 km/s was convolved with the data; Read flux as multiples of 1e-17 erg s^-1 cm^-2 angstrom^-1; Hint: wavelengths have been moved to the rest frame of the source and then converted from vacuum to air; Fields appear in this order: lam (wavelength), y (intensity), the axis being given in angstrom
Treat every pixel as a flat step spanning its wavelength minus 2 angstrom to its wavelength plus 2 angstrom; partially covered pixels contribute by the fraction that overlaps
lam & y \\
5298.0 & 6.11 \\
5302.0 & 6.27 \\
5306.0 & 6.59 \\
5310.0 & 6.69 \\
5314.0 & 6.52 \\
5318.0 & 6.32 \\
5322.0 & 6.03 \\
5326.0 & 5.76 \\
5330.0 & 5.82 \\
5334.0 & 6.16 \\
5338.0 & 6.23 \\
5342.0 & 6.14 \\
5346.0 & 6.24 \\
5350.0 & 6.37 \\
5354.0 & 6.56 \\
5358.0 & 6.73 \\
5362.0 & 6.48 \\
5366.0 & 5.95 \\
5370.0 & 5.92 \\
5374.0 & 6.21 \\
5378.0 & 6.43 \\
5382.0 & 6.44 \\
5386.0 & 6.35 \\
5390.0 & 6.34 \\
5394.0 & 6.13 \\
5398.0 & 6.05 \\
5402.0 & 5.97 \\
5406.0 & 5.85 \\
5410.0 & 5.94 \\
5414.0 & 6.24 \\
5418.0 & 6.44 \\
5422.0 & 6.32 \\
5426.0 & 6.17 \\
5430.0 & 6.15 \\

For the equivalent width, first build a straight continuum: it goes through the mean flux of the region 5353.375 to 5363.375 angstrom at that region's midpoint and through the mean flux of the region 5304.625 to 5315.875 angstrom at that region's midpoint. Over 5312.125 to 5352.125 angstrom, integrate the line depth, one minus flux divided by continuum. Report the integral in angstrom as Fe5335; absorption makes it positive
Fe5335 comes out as 2.7 angstrom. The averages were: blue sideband 6.6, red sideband 6.6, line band 6.16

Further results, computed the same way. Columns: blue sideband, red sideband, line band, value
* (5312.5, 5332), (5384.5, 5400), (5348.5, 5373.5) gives -0.7 angstrom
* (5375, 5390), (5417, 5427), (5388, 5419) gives 1.2 angstrom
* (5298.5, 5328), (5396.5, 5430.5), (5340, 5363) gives -0.7 angstrom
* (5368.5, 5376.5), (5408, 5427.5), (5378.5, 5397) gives -0.5 angstrom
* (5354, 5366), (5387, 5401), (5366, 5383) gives 0.4 angstrom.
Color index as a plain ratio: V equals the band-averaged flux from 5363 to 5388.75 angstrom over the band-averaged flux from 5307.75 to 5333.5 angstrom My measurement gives 1.0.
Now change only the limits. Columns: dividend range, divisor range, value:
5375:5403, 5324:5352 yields 1.02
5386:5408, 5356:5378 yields 0.97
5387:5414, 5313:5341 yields 0.99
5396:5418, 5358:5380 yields 0.97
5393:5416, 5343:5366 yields 0.94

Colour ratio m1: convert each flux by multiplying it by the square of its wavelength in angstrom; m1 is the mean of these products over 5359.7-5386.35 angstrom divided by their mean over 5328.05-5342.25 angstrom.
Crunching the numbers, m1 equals 1.0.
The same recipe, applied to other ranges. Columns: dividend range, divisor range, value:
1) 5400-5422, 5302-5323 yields 0.99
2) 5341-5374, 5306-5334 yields 1.03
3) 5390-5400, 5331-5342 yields 1.02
